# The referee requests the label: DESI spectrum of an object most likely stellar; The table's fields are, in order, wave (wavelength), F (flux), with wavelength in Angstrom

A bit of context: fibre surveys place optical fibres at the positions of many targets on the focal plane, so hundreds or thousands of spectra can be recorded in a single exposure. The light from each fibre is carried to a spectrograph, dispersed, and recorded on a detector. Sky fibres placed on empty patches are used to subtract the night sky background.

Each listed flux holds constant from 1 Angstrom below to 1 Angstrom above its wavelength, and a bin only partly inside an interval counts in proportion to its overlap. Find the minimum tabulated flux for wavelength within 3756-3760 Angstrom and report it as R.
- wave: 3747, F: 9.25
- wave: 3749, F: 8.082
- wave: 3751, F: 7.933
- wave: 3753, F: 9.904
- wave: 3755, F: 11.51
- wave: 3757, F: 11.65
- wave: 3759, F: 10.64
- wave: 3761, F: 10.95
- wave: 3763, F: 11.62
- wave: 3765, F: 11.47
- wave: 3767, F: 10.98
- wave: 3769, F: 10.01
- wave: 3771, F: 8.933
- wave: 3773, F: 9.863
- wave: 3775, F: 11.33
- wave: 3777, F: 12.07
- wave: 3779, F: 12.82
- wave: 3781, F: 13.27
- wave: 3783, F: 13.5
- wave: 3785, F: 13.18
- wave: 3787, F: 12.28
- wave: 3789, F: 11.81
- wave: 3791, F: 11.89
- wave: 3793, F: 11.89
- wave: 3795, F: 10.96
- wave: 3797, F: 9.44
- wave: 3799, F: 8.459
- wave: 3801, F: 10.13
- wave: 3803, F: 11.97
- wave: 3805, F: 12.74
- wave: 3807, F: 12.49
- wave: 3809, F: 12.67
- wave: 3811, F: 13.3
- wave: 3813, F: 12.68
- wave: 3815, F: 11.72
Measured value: 10.64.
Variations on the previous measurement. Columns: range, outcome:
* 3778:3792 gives 11.81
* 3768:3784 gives 8.933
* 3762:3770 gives 10.01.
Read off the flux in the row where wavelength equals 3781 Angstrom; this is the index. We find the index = 13.27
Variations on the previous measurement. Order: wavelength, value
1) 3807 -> 12.49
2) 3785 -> 13.18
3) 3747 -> 9.25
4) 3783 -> 13.5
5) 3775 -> 11.33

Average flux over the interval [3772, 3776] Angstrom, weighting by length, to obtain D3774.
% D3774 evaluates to 10.6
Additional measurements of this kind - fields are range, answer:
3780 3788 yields 13.1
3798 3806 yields 10.8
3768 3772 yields 9.47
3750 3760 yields 10.3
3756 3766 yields 11.3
